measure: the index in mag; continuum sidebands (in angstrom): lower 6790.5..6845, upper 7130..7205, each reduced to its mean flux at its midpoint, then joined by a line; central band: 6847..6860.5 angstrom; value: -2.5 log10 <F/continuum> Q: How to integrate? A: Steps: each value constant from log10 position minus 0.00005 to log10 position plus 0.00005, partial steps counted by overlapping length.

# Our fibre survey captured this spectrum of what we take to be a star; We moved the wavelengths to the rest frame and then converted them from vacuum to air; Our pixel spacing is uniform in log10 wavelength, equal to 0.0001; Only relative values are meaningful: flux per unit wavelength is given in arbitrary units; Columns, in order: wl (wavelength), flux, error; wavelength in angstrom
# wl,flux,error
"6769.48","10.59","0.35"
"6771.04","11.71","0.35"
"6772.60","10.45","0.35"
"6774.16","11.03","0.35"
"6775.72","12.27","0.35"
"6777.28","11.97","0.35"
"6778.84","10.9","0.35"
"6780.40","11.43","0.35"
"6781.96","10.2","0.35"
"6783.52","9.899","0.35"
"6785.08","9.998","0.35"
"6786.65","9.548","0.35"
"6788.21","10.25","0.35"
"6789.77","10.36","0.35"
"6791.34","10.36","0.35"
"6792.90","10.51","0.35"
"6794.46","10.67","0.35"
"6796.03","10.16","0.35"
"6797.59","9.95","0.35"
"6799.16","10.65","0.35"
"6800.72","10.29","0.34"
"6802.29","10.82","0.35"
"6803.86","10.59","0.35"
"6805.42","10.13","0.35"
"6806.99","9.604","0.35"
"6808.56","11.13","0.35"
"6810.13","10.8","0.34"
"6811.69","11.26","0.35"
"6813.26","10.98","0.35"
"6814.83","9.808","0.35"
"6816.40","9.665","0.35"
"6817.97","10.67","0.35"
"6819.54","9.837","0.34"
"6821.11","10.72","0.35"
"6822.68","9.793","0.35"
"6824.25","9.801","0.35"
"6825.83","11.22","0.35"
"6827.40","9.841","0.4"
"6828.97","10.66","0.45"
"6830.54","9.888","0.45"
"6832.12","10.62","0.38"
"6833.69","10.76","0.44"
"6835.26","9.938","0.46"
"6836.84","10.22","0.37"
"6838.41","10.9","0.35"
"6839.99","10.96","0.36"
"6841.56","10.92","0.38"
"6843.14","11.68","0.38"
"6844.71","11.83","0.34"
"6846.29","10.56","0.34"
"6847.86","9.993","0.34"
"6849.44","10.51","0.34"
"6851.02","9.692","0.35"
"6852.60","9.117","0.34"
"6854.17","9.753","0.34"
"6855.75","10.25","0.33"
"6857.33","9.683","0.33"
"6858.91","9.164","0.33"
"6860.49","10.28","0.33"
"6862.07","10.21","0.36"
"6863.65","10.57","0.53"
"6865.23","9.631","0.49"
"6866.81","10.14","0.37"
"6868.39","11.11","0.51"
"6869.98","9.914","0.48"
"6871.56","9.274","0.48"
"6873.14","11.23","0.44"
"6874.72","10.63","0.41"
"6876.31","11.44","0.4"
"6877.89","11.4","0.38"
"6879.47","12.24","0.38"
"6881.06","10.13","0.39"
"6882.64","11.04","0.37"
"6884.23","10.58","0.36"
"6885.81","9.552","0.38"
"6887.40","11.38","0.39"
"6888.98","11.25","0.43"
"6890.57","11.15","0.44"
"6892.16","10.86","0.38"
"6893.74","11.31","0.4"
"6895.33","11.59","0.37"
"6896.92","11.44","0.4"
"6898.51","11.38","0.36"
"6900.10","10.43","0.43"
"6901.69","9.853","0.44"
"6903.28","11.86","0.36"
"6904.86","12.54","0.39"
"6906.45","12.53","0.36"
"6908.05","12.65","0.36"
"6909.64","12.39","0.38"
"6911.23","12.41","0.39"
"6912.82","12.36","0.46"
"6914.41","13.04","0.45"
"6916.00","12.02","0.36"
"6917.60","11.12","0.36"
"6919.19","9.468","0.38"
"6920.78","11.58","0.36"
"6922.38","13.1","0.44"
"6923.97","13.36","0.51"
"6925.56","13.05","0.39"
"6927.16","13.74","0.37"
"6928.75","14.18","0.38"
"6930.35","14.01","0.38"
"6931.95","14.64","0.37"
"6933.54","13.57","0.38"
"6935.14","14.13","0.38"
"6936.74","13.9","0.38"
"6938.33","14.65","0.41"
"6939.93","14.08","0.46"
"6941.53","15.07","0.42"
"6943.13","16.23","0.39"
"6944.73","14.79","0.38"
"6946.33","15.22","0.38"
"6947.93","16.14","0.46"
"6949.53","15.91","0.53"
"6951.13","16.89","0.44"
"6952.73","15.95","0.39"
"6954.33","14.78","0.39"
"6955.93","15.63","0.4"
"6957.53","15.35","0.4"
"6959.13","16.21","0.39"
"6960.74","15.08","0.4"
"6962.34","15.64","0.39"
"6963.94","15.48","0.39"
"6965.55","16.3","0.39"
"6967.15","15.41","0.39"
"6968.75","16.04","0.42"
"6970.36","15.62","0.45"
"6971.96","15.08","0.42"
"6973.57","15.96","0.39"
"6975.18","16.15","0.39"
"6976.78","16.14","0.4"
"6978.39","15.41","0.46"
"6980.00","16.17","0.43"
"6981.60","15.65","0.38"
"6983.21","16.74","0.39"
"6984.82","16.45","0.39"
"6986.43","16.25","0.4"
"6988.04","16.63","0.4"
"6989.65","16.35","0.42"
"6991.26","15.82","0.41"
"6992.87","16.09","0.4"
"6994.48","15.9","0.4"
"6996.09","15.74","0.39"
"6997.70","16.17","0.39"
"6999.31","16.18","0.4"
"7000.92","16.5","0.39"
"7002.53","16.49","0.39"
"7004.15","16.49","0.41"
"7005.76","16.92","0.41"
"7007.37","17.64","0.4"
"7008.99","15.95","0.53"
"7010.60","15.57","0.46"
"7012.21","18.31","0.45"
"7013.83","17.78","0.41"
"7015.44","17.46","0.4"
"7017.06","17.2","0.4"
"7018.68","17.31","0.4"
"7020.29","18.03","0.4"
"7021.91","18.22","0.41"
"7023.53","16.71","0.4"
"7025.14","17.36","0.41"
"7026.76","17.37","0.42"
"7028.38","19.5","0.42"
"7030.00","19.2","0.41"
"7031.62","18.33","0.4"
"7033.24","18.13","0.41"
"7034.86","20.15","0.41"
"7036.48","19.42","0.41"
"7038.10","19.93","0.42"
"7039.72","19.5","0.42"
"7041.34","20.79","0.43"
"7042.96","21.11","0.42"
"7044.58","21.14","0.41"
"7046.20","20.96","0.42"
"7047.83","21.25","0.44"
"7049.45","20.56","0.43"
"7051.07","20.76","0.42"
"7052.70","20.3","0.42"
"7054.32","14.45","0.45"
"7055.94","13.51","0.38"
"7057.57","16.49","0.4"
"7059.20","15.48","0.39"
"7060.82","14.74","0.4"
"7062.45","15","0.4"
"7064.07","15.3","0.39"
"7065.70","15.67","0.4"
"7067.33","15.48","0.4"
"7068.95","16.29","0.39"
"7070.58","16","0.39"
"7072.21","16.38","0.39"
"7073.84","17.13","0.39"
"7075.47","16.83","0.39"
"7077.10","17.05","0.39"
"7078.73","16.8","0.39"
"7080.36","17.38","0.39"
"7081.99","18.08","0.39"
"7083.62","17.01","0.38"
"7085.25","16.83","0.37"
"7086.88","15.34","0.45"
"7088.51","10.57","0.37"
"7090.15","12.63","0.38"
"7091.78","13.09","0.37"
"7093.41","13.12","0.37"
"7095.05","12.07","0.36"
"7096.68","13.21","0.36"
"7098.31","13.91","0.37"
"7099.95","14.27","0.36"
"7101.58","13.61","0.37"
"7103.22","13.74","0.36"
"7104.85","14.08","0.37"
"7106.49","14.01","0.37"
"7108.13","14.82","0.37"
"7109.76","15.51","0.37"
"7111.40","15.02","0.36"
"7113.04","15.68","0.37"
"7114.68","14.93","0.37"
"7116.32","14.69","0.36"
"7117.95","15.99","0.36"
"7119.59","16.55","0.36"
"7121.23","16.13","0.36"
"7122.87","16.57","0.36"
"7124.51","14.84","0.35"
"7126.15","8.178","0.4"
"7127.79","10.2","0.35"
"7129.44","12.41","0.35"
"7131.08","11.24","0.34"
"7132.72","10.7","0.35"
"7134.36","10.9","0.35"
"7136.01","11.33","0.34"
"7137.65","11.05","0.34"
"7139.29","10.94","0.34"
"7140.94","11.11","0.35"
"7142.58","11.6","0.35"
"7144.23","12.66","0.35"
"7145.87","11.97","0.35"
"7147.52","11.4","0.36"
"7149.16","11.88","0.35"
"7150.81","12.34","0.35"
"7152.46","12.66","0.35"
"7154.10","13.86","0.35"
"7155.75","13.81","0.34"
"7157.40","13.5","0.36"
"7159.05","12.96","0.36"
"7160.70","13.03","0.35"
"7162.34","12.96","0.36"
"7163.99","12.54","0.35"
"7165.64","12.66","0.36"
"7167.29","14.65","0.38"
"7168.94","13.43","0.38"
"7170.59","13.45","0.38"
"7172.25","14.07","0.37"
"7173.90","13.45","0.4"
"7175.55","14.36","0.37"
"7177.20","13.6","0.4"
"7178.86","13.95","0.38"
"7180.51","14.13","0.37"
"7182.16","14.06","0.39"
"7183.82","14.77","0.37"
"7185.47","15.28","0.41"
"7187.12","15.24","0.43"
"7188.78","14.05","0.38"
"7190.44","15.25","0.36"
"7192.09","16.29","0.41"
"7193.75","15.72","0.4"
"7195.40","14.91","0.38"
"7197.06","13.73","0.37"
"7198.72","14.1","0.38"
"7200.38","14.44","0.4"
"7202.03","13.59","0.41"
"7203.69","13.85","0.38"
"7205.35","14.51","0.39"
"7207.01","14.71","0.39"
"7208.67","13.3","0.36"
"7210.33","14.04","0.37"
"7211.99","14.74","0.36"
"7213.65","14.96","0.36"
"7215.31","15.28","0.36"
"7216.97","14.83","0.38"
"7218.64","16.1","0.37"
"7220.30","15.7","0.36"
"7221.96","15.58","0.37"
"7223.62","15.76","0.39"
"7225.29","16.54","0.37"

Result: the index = 0.10 mag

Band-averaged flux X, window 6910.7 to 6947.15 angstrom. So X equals 13.5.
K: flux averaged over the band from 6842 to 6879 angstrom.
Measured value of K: 10.4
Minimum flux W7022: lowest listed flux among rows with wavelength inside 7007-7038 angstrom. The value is 15.57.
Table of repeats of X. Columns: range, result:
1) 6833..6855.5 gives 10.5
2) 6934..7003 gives 15.7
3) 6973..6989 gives 16.2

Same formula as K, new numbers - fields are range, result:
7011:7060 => 18.5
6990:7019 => 16.6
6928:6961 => 15.1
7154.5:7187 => 13.8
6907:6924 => 12.1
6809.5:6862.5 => 10.4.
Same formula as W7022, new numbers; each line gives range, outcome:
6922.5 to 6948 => 13.05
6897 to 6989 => 9.468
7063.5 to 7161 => 8.178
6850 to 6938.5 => 9.117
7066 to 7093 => 10.57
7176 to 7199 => 13.6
